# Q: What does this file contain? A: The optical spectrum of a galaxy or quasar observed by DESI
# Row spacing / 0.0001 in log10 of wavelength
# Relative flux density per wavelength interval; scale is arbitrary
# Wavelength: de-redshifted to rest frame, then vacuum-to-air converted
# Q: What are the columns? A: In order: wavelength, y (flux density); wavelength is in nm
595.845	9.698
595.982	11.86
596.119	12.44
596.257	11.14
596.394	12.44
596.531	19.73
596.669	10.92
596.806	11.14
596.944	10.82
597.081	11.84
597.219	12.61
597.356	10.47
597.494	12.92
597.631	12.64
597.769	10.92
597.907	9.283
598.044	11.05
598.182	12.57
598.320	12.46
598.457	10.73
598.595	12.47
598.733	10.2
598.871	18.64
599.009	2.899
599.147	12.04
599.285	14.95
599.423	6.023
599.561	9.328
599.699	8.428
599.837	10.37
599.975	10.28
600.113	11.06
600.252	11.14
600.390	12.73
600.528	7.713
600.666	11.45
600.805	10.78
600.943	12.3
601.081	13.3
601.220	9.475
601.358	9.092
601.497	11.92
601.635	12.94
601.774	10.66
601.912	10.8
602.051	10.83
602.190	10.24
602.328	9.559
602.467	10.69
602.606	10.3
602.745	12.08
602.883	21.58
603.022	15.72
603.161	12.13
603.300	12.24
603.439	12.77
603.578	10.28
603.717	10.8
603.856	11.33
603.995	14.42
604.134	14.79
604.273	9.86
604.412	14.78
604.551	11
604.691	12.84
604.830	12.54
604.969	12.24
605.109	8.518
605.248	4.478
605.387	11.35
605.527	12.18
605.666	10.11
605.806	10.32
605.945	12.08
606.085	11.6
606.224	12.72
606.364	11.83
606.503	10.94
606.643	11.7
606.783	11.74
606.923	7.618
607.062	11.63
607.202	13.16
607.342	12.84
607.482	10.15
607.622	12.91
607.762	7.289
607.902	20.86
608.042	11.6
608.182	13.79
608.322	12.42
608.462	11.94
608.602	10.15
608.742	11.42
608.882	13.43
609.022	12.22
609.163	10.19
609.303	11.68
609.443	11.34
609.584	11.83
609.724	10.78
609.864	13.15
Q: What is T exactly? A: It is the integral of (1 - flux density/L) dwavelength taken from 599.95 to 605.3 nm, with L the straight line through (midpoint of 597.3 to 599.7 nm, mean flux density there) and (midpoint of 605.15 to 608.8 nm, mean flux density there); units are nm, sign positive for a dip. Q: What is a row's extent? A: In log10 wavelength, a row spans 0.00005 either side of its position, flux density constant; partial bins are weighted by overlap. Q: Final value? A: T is -0.16 nm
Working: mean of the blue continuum 11.1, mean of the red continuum 11.5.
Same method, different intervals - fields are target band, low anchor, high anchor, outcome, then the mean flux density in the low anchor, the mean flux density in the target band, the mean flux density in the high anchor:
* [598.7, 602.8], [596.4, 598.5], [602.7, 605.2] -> 0.54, 12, 10.7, 12.7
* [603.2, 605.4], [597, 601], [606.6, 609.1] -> 0.02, 11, 11.5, 12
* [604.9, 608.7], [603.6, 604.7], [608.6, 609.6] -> 0.17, 12.4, 11.4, 11.6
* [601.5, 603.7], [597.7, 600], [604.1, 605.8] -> -0.24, 10.8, 12.1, 11.1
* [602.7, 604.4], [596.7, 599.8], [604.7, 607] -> -0.36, 11.1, 13.2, 10.8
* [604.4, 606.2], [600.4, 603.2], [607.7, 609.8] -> 0.13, 11.7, 11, 12.1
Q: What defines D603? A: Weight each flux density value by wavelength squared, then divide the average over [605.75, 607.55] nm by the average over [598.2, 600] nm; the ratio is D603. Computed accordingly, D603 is 1.09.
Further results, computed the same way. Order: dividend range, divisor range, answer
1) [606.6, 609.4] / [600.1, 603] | 1.06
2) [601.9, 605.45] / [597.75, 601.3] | 1.11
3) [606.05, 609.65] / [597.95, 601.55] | 1.12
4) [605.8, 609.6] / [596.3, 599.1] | 1.04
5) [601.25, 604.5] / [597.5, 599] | 1.05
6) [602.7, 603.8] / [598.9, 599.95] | 1.43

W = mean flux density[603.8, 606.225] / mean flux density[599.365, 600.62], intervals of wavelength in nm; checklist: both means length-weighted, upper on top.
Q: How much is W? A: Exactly 1.2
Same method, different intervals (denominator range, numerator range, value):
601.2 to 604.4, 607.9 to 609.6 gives 1.02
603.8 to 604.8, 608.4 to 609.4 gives 0.91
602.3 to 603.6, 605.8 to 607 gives 0.87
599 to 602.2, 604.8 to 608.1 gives 1.07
